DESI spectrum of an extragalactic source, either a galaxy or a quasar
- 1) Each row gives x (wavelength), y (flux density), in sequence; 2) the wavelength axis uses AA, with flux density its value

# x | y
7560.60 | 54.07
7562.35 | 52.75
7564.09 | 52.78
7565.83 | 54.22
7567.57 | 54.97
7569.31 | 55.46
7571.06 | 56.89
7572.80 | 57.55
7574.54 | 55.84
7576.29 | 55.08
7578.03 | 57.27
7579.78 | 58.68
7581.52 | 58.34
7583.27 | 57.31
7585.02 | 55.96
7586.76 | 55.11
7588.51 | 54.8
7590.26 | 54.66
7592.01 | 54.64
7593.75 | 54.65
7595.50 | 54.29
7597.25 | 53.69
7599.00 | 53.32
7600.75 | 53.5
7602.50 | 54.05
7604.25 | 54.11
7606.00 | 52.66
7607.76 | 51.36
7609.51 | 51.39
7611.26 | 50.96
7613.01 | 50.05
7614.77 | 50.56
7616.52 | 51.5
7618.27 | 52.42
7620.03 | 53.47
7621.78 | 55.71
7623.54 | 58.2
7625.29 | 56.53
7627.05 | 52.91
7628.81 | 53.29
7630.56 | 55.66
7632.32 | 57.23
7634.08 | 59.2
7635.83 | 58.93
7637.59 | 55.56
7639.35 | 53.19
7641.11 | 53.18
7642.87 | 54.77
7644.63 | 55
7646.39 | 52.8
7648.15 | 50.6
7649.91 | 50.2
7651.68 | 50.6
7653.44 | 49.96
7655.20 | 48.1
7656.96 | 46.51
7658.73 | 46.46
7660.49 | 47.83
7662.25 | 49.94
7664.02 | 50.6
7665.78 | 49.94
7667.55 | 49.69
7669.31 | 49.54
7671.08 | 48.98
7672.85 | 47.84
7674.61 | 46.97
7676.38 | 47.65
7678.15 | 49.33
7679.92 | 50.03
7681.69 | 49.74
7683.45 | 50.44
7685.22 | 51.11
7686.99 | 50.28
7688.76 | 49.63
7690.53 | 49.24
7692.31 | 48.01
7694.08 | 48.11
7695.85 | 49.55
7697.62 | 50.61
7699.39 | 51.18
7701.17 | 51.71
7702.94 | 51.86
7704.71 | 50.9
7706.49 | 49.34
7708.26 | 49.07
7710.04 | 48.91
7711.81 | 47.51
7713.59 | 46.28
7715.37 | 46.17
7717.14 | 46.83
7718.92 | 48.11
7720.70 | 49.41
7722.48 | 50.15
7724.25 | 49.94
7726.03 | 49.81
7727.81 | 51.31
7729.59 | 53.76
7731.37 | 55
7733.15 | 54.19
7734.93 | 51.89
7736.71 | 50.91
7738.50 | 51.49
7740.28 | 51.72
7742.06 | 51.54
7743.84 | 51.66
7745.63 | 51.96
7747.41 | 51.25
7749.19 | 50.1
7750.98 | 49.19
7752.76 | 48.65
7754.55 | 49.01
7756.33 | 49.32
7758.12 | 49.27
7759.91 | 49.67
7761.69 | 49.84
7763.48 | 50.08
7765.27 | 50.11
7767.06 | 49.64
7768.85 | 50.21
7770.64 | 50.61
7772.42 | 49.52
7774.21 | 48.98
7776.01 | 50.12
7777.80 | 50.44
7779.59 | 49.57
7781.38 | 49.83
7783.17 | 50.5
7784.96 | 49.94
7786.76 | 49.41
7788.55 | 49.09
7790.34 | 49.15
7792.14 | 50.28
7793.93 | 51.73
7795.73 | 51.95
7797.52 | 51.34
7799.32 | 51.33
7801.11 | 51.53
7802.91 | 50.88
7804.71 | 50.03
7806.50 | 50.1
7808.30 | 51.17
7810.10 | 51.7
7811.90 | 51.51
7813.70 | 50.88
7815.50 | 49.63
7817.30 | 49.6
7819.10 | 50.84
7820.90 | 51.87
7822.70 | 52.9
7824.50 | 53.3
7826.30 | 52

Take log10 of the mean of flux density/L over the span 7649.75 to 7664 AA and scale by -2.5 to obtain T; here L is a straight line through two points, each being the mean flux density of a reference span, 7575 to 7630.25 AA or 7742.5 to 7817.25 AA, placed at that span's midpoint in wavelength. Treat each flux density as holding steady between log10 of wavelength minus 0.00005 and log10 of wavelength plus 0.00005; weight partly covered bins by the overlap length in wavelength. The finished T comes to 0.09 mag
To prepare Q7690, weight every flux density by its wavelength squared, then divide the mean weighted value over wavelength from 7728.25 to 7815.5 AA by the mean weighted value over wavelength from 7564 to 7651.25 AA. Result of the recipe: 0.97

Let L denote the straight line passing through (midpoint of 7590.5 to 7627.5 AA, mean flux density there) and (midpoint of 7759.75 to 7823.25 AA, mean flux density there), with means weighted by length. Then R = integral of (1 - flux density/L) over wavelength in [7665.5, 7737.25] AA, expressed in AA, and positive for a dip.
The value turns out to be 2.9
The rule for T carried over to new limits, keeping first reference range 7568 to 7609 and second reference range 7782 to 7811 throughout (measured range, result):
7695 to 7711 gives 0.05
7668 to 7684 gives 0.09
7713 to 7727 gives 0.08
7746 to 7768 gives 0.04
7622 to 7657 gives 0.00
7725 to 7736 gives -0.01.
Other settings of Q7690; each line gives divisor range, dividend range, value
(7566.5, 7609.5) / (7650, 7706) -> 0.92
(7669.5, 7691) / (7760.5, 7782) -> 1.04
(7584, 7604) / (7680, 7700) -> 0.94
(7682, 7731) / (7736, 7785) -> 1.02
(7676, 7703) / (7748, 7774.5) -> 1.01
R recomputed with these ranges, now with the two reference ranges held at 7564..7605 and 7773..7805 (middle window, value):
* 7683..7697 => 0.9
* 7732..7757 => 0.2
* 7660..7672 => 0.9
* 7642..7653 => 0.3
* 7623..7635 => -0.4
